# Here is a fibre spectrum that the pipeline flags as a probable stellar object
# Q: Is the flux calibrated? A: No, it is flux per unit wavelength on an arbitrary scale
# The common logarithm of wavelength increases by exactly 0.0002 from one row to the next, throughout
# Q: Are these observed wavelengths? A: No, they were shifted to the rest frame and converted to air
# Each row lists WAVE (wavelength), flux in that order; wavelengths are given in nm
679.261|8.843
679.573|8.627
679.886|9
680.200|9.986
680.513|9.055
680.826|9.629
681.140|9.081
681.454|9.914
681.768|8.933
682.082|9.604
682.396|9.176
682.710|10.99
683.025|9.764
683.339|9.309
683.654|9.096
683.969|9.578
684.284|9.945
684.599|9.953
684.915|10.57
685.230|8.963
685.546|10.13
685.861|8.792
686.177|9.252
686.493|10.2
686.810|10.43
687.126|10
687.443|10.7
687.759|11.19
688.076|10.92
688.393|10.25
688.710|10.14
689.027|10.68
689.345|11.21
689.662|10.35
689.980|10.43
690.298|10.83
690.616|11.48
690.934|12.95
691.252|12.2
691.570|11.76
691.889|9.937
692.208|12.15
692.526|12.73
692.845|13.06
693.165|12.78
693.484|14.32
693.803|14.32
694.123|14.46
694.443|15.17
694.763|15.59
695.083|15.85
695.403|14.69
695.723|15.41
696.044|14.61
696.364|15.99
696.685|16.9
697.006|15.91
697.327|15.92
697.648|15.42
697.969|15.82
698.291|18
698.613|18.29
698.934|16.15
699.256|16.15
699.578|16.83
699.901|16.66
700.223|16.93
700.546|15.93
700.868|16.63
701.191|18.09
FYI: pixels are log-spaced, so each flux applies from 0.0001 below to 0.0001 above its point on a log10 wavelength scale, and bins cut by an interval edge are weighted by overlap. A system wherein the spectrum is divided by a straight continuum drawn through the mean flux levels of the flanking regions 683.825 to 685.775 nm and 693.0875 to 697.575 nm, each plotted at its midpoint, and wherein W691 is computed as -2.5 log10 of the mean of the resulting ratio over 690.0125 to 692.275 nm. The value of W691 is 0.13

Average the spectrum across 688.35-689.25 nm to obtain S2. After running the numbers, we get 10.4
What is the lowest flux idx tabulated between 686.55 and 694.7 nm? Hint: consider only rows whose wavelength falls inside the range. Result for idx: 9.937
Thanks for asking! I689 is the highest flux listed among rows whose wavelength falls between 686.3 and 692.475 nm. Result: 12.95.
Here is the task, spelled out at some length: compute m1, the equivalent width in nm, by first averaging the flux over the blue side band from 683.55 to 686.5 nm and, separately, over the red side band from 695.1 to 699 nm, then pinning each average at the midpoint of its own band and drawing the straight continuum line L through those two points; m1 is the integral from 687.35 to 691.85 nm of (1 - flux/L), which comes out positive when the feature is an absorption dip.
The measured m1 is 0.38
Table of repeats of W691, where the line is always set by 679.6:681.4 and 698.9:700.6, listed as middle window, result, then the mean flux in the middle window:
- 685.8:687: 0.182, 9.75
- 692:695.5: 0.019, 14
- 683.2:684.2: 0.126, 9.37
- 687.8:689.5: 0.159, 10.7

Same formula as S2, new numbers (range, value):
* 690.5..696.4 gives 13.6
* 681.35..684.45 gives 9.63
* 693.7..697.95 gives 15.4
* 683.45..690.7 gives 10.2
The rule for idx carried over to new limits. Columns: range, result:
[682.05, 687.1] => 8.792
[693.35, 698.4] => 14.32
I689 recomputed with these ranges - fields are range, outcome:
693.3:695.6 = 15.85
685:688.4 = 11.19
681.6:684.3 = 10.99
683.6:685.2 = 10.57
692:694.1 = 14.32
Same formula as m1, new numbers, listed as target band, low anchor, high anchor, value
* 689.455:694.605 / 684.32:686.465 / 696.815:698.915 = 0.361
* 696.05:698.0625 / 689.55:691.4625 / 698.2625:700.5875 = -0.065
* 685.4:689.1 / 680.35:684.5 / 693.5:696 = 0.466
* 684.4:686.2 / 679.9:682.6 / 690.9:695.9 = 0.194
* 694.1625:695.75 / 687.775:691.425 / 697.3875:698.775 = -0.063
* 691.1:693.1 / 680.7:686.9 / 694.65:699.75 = 0.241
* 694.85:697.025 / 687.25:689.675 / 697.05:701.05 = -0.114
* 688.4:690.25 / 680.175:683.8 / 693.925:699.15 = 0.316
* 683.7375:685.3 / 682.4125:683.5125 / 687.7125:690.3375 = 0.042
